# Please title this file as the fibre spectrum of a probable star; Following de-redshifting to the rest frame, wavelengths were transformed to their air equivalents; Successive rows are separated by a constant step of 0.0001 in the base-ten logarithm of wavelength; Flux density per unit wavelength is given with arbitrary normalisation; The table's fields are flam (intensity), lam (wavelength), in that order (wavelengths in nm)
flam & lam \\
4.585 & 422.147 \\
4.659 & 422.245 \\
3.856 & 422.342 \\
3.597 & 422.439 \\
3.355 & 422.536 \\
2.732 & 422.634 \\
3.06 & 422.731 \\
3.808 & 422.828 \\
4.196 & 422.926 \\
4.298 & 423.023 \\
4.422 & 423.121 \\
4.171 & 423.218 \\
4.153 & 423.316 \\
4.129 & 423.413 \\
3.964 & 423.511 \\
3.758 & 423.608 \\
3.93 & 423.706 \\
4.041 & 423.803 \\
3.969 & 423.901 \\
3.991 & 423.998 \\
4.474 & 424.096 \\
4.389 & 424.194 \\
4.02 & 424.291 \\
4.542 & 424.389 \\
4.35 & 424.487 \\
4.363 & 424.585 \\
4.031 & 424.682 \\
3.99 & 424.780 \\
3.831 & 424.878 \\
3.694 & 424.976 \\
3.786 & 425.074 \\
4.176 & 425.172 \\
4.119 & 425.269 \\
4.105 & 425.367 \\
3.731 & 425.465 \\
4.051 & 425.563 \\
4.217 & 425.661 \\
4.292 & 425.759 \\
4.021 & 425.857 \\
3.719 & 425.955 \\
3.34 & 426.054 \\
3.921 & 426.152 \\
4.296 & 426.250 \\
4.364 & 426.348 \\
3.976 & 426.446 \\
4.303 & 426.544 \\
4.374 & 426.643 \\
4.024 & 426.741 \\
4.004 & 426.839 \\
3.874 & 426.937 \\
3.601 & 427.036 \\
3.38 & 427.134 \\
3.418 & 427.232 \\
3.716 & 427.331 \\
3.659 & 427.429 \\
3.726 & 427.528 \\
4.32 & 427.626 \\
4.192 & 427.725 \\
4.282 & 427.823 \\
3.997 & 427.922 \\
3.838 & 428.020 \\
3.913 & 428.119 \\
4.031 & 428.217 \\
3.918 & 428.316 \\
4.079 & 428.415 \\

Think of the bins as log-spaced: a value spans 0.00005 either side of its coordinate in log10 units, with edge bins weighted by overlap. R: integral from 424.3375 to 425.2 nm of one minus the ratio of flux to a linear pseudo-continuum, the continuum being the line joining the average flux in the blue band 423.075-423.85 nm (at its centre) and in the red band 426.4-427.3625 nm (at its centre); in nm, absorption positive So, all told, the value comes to -0.02 nm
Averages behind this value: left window 4.07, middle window 4.08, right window 3.87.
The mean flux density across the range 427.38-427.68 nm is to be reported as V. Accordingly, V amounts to 3.9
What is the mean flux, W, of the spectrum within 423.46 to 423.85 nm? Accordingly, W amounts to 3.93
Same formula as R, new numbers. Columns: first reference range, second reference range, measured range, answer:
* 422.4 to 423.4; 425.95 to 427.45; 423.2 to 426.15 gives -0.16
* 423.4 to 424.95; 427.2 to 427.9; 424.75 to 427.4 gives 0.04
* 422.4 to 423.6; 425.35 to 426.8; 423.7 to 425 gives -0.07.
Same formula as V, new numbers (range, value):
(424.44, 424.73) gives 4.26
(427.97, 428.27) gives 3.93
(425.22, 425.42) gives 4.12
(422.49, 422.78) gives 3.05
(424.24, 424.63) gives 4.32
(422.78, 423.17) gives 4.18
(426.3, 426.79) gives 4.21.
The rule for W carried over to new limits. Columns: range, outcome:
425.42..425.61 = 3.89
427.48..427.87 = 4.13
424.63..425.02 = 3.9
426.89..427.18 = 3.61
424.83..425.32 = 3.93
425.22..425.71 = 4.05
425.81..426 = 3.87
